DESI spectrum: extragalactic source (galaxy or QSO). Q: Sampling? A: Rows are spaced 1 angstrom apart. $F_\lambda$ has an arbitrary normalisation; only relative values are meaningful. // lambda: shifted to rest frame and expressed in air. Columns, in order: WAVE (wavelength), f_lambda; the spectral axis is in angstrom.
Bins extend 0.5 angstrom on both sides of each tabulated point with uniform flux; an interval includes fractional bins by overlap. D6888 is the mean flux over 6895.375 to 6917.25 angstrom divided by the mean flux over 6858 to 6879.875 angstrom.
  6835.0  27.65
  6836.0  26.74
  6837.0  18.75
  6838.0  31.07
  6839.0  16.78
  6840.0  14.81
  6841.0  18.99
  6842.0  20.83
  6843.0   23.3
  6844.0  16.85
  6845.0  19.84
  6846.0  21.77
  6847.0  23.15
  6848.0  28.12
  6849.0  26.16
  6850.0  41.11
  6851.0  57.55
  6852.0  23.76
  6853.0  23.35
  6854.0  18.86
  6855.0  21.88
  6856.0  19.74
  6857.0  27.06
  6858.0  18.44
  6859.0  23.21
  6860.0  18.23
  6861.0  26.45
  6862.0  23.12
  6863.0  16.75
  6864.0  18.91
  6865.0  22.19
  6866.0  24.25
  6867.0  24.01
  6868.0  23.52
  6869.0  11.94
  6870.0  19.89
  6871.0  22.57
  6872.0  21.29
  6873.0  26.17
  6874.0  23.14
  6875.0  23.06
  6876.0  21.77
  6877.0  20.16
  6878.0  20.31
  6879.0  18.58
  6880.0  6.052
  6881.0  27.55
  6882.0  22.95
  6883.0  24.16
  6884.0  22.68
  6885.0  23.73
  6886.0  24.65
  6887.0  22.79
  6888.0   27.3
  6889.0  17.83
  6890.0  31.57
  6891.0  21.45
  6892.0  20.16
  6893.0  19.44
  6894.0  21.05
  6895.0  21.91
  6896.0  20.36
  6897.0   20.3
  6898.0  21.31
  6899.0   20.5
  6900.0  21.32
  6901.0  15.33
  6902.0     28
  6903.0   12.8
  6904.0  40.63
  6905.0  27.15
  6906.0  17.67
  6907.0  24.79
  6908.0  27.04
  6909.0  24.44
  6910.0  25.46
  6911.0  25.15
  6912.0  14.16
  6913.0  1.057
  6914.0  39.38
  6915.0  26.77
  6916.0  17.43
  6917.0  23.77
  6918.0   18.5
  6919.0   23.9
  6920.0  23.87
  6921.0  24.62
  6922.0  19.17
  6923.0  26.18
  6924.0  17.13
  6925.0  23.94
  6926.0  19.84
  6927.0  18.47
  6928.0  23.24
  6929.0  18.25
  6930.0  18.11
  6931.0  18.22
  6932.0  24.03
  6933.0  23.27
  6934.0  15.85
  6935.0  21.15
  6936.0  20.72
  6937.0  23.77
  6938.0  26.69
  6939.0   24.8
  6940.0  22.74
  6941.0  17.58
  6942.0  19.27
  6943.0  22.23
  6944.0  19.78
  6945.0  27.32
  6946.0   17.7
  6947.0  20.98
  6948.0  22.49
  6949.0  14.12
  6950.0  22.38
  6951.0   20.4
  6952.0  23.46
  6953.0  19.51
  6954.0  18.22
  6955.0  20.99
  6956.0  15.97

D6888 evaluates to 1.1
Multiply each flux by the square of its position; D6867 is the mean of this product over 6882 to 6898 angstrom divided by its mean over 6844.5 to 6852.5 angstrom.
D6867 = 0.76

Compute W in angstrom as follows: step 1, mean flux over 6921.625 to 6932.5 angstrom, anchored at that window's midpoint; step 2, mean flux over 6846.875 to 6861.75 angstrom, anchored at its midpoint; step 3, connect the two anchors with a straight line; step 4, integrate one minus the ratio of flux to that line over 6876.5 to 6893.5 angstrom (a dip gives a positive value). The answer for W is 1.52 angstrom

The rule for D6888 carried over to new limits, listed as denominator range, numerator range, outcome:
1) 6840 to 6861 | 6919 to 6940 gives 0.89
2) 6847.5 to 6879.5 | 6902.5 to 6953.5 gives 0.92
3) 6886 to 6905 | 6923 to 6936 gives 0.90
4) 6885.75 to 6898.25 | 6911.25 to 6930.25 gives 0.94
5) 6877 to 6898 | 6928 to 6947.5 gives 0.98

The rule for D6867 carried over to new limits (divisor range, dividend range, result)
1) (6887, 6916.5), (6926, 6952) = 0.94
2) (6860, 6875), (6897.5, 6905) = 1.08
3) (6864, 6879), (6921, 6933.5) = 0.99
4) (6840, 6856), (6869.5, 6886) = 0.87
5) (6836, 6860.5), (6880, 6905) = 0.96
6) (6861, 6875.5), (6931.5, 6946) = 1.03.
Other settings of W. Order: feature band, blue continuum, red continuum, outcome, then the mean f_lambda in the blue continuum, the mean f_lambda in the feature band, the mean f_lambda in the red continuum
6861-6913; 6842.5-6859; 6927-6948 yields 4.13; 25.6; 21.9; 21.2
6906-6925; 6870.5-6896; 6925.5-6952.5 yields -0.75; 22.1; 22.3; 21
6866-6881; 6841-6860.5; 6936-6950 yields 2.13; 24.8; 20.6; 21.5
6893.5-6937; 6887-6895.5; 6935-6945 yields 1.17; 22.6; 21.8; 22.2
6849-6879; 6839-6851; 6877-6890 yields -0.41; 24.3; 23.5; 21.9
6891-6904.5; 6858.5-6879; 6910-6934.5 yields -0.31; 21.5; 21.8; 21.1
